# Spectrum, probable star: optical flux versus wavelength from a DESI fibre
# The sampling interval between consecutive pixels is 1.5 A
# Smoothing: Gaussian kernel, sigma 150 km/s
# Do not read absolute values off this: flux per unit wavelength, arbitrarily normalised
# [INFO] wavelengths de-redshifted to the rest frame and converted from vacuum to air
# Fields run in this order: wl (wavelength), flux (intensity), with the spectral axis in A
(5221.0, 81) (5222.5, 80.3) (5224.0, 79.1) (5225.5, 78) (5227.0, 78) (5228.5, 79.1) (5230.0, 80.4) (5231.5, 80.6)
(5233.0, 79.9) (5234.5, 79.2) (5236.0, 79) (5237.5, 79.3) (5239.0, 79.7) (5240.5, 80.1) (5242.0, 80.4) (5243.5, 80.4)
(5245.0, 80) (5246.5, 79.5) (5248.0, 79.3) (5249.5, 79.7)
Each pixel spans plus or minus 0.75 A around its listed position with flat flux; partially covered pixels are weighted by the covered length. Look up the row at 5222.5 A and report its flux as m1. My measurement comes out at 80.3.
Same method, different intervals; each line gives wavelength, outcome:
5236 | 79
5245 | 80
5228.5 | 79.1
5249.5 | 79.7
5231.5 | 80.6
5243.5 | 80.4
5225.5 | 78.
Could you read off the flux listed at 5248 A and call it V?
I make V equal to 79.3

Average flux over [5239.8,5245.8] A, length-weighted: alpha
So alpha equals 80.2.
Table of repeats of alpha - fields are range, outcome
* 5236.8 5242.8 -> 79.9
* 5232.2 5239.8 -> 79.4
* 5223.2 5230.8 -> 78.9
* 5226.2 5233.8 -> 79.6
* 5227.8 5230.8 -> 79.8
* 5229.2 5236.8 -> 79.8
